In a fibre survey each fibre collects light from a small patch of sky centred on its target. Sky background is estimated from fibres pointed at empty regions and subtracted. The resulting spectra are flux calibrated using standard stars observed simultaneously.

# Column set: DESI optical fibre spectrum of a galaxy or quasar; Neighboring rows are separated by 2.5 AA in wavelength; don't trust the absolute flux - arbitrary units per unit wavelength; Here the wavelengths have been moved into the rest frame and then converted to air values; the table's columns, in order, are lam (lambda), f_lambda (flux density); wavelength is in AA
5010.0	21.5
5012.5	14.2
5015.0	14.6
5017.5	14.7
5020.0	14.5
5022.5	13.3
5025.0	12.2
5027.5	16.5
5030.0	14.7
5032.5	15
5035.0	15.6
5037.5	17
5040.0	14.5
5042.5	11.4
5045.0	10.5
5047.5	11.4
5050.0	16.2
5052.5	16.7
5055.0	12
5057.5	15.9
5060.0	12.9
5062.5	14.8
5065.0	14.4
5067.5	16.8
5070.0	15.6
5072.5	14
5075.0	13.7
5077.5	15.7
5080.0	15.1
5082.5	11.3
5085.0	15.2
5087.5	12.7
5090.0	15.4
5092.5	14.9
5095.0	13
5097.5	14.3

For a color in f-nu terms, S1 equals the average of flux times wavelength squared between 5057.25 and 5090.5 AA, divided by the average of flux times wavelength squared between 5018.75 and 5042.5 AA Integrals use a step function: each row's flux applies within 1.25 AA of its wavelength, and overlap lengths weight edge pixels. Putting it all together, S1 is 1.0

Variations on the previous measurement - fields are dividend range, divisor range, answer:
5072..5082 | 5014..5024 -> 1.04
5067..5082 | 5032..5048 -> 1.10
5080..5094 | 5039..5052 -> 1.09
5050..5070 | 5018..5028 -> 1.08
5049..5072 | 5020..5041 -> 1.02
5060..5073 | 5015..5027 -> 1.09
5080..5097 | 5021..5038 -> 0.96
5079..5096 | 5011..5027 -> 1.01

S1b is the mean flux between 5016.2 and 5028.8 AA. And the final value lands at 14.2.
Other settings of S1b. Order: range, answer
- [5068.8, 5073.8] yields 14.8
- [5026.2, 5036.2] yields 15.4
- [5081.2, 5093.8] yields 13.9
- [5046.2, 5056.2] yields 14.1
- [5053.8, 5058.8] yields 14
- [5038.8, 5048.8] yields 12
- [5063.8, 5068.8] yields 15.6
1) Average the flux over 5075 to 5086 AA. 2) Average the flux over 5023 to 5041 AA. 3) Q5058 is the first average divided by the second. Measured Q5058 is 0.95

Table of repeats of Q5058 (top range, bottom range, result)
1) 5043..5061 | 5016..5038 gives 0.92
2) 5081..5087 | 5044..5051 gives 1.05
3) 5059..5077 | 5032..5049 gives 1.08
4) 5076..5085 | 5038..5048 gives 1.15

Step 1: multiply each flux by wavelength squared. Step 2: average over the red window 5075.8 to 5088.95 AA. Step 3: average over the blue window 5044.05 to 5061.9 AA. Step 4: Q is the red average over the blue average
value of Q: 1.03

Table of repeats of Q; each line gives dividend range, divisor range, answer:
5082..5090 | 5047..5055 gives 0.94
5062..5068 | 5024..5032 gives 1.06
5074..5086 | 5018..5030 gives 1.02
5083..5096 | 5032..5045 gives 1.01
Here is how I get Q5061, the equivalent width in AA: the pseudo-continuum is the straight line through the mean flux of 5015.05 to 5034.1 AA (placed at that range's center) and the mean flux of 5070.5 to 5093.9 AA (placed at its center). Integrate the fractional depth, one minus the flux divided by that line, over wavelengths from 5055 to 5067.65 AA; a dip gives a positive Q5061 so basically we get -0.2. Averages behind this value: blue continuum 14.4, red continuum 14.3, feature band 14.5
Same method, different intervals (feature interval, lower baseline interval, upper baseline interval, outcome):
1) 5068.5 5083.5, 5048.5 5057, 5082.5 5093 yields 0.1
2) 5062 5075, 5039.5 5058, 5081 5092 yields -1.3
